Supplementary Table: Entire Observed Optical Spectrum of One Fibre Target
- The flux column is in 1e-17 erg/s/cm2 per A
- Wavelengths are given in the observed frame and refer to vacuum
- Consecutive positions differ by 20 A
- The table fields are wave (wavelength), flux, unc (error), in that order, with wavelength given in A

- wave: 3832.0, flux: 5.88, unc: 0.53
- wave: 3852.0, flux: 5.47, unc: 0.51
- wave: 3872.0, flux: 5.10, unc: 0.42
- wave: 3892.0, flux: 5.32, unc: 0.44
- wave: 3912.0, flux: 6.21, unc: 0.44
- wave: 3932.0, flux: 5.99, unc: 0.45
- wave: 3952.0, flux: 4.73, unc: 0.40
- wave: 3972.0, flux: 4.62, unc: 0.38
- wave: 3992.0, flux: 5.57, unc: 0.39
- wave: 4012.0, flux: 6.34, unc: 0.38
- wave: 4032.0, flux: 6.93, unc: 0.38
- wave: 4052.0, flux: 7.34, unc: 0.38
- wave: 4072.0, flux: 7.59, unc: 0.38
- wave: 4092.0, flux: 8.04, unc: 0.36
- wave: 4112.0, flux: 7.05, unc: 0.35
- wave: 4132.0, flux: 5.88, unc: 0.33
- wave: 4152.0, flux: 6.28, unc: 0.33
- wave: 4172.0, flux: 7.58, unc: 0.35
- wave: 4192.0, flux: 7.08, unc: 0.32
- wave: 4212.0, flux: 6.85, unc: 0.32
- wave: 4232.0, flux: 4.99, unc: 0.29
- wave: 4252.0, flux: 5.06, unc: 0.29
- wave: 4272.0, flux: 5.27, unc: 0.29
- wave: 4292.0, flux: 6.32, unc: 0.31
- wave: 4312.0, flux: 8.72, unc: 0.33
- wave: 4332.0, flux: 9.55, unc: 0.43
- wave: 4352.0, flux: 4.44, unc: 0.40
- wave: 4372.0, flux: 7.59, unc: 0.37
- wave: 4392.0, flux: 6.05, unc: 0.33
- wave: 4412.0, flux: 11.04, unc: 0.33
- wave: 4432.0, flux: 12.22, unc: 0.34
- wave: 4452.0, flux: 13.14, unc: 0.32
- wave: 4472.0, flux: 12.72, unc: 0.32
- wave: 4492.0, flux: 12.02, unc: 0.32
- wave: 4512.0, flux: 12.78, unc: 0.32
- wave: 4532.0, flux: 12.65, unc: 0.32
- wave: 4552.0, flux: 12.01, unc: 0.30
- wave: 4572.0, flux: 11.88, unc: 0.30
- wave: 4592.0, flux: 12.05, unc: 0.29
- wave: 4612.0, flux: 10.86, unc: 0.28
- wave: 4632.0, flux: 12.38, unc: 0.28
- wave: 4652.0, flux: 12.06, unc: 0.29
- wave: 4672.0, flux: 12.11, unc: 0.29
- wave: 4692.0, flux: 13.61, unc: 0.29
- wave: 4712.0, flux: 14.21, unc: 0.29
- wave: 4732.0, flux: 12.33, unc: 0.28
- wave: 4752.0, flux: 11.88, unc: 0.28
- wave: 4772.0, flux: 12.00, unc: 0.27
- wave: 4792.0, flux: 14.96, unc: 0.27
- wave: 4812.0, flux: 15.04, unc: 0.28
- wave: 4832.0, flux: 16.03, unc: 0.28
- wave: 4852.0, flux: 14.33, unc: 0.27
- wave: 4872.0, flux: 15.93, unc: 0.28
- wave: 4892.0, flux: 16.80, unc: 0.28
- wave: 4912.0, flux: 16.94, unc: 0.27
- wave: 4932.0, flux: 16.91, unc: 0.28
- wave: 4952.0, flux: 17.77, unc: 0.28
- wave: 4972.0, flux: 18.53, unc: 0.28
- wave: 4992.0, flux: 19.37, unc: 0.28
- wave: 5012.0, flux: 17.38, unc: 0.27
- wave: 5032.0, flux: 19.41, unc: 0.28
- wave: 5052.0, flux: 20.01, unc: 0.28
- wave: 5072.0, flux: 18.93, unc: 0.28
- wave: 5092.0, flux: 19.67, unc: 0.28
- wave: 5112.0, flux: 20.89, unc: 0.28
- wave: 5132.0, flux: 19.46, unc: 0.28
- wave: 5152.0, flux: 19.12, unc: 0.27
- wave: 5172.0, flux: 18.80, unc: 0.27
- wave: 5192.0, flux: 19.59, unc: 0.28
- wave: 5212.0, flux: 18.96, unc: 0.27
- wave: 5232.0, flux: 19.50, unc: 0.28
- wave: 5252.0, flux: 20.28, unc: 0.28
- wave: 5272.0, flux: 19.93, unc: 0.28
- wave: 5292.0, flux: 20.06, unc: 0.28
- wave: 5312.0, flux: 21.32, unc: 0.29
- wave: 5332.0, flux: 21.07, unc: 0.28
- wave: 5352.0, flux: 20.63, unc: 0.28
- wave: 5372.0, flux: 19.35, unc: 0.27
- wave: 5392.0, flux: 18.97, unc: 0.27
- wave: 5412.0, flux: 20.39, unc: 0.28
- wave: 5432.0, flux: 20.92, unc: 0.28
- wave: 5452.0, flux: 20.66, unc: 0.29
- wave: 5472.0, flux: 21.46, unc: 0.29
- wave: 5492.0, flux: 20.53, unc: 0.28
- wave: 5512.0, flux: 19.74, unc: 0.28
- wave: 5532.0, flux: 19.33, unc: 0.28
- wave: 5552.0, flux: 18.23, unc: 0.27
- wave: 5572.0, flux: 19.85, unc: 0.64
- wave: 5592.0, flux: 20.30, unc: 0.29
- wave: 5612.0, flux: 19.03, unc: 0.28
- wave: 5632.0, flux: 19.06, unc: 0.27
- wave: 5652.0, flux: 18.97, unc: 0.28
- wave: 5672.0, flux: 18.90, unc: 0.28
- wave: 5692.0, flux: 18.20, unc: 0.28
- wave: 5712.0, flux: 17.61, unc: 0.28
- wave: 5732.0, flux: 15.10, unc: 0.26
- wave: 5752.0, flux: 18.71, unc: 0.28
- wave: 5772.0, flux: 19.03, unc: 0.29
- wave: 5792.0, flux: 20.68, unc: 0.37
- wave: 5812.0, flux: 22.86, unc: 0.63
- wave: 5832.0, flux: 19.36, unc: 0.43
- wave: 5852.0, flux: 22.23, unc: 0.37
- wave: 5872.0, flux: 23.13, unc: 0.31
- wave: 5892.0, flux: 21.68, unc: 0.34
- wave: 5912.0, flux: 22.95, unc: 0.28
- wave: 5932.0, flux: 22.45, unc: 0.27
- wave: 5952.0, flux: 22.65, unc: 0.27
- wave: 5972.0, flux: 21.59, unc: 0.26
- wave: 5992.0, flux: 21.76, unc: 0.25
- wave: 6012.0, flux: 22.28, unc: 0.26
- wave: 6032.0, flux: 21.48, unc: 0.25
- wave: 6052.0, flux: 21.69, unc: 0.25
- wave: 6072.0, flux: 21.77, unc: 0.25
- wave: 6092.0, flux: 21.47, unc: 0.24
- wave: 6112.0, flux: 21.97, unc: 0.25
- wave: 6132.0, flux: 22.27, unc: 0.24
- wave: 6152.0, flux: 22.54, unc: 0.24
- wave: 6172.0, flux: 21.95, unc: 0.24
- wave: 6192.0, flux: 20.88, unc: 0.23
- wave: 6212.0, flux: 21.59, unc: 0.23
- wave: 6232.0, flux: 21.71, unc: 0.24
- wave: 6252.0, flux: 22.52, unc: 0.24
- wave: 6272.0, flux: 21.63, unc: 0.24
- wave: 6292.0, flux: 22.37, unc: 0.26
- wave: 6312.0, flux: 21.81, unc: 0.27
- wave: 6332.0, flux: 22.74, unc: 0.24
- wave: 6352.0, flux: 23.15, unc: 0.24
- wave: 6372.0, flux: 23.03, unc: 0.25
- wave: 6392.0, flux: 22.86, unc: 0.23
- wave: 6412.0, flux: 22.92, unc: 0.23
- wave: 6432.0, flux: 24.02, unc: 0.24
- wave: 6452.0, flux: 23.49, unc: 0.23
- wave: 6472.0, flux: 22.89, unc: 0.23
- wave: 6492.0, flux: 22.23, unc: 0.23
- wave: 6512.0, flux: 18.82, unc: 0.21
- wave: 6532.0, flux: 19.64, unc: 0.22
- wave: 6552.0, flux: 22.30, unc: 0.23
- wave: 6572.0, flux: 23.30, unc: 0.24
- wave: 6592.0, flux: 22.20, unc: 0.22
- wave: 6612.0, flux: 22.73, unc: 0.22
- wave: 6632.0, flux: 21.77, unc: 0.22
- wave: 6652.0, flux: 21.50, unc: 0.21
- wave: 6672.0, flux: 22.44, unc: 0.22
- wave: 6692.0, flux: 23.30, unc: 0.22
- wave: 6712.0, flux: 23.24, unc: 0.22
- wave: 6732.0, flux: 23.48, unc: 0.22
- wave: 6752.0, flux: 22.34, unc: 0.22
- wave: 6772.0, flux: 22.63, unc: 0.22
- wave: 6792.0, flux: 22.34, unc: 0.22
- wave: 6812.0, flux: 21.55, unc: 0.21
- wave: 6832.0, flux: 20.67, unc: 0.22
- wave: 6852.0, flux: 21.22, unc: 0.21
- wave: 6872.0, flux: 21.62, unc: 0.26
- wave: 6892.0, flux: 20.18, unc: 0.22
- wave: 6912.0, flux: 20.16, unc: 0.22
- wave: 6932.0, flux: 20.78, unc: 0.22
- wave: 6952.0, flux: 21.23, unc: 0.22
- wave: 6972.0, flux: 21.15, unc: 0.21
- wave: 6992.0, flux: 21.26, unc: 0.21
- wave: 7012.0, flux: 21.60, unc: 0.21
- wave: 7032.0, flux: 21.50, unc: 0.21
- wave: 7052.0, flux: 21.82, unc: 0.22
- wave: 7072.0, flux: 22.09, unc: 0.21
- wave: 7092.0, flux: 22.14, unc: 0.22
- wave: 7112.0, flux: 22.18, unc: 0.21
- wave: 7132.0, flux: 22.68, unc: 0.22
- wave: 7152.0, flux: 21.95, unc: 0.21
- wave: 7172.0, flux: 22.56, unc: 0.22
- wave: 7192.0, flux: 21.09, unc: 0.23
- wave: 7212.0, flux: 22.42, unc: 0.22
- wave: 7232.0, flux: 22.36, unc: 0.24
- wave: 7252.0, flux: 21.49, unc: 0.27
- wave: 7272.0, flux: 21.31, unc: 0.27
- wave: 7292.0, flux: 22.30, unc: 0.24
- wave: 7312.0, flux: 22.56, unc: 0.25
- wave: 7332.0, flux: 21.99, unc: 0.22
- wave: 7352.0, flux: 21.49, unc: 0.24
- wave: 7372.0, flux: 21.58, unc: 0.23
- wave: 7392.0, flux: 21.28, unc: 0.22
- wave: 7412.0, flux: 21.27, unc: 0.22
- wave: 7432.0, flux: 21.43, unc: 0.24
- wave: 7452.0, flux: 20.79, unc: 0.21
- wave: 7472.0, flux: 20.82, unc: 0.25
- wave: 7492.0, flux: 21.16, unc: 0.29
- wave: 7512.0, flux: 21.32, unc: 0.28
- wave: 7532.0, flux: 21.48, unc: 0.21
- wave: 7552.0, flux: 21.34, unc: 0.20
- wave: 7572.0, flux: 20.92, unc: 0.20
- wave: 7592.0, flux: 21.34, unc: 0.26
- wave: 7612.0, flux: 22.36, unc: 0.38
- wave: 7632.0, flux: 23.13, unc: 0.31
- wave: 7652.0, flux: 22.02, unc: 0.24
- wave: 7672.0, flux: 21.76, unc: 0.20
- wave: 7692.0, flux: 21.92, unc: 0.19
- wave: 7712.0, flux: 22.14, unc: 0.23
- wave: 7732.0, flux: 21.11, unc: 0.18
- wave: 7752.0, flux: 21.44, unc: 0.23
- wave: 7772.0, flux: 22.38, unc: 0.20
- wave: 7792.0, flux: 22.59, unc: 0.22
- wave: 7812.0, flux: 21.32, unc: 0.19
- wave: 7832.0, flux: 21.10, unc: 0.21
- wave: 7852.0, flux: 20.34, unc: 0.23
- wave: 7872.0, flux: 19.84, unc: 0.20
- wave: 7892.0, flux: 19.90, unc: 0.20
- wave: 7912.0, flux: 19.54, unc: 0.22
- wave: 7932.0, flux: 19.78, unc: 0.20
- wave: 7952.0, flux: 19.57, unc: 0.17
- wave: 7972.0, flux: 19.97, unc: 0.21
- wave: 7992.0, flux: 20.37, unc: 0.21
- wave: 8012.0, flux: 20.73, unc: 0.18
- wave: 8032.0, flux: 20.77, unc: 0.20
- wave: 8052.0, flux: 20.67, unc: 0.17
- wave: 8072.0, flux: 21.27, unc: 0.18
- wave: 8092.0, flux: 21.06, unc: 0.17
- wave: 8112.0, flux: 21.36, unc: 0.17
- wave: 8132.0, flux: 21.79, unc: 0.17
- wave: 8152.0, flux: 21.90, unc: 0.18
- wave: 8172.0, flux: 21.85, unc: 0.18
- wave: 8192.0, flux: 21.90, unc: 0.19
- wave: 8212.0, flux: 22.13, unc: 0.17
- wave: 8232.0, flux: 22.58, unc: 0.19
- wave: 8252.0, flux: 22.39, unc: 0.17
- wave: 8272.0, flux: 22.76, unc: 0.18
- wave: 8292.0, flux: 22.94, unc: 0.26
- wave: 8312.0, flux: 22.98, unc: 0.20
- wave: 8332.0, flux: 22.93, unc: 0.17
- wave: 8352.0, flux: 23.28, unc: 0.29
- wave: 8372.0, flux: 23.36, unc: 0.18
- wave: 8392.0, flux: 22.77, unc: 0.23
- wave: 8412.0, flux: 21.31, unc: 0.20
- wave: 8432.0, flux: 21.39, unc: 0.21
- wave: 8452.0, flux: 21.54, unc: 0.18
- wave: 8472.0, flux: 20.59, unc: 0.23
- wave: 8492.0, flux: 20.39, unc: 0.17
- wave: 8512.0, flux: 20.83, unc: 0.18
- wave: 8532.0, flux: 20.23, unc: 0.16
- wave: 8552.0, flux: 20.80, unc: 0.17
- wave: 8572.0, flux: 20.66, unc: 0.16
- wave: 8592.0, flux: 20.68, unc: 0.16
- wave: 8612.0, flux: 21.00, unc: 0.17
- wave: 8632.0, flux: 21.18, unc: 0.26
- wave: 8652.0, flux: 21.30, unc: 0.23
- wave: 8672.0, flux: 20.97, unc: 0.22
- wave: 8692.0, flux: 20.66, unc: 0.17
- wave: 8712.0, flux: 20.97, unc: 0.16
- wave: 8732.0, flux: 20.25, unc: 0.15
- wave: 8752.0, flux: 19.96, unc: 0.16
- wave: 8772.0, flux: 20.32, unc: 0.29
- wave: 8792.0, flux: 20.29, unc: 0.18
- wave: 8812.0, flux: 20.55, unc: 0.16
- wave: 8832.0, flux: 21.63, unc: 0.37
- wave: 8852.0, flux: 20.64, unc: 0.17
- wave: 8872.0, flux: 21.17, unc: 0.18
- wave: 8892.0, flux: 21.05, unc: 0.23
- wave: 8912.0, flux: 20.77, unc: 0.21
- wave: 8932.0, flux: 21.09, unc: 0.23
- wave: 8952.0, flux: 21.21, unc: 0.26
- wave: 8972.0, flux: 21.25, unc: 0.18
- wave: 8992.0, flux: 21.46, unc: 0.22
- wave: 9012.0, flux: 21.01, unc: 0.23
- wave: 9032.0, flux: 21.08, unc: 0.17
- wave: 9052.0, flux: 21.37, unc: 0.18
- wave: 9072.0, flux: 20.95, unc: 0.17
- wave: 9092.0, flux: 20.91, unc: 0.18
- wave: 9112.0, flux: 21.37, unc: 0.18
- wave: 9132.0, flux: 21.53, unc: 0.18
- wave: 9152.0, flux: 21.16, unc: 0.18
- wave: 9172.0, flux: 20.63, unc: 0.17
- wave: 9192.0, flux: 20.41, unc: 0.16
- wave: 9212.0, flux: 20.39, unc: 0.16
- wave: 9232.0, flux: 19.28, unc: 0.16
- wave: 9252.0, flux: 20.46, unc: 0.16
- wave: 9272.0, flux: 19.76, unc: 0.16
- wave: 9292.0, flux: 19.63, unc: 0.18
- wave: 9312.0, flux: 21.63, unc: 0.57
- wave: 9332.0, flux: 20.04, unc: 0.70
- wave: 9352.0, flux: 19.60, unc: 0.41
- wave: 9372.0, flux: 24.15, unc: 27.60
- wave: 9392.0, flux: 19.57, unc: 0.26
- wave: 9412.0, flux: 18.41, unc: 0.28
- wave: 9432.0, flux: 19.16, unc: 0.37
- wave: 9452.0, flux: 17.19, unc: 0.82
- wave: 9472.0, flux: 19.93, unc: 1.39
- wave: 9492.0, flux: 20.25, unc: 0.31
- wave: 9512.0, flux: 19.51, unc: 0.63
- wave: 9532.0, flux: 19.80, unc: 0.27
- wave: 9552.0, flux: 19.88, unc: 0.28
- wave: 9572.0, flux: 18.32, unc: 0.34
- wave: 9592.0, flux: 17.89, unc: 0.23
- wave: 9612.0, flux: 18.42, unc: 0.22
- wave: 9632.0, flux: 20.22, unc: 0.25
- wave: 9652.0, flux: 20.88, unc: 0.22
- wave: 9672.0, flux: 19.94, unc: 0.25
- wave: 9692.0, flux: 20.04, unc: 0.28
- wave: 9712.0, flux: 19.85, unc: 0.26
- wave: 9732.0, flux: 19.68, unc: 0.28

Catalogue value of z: 0.106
